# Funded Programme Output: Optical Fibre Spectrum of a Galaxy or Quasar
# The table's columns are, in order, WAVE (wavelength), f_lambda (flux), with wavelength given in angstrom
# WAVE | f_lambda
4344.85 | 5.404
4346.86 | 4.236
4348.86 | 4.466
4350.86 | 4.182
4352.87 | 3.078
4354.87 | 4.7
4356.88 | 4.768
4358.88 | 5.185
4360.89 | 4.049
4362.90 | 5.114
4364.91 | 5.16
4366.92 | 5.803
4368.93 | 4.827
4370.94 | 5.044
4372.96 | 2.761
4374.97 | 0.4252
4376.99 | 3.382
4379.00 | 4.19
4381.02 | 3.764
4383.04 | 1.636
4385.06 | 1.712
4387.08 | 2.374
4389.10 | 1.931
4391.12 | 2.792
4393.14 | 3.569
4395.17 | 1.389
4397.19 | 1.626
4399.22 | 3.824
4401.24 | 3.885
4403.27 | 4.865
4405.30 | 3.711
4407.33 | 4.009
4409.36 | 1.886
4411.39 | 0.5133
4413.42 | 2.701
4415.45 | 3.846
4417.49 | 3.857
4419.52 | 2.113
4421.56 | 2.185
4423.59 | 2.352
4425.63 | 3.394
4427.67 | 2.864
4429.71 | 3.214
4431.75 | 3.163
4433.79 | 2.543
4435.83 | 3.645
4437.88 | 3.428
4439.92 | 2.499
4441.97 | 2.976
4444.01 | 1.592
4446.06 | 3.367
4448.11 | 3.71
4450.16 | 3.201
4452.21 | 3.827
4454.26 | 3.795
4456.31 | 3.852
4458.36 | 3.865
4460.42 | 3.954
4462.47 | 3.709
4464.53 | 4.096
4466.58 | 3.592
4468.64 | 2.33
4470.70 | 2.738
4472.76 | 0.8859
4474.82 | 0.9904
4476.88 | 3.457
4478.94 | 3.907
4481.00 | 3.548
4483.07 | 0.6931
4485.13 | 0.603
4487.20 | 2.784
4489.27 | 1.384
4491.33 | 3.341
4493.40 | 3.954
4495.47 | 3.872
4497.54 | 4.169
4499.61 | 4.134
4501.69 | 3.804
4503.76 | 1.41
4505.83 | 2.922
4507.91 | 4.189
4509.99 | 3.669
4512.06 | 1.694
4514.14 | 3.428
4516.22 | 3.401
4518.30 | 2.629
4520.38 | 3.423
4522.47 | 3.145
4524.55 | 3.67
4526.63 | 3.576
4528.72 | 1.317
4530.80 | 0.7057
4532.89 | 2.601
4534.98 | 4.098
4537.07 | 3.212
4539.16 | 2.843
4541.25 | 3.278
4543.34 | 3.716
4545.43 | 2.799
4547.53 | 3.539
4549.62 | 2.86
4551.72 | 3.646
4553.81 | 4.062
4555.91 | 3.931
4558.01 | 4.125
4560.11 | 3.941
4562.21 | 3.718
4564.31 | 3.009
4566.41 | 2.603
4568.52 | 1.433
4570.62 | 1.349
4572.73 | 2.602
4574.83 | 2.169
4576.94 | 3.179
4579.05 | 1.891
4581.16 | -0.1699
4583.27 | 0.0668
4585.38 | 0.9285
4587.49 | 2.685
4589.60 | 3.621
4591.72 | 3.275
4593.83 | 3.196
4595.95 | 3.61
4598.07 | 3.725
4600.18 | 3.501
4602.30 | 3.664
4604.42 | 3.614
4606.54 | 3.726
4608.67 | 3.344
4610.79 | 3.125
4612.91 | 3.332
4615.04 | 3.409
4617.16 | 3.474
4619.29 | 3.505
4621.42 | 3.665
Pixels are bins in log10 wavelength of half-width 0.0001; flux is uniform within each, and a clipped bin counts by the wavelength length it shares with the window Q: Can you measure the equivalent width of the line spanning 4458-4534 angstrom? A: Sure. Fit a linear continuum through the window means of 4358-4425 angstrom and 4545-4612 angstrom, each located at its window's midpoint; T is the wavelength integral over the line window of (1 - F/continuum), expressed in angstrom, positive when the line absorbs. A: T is 3.57 angstrom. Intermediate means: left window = 3.22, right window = 2.9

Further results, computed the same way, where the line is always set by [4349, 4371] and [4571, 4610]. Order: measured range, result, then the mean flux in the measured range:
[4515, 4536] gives 2.55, 2.86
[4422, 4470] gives 8.40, 3.24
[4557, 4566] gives -2.08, 3.62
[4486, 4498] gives 1.24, 3.17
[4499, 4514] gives 1.37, 3.11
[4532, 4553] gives -1.17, 3.27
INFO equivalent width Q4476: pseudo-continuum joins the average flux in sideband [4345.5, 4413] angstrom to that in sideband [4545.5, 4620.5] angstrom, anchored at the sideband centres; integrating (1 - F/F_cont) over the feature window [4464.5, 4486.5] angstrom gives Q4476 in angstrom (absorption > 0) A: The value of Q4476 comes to 5.9 angstrom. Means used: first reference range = 3.48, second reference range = 2.96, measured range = 2.37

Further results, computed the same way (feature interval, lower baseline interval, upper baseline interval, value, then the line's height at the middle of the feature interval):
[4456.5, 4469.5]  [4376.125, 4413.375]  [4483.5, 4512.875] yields -3.2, 2.92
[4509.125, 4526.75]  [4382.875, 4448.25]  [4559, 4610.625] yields -2.6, 2.75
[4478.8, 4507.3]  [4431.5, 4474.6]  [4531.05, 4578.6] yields 2.1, 3.11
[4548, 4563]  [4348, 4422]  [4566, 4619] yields -4.9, 2.83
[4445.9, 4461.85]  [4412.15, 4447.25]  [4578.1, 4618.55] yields -4.5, 2.9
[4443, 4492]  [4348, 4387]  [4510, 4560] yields 8.0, 3.44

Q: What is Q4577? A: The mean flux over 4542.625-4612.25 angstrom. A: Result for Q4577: 2.92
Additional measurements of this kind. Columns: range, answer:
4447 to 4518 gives 3.08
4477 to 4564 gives 3.12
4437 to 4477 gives 3.08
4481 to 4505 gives 2.78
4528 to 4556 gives 3.03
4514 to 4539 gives 2.91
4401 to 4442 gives 3.02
